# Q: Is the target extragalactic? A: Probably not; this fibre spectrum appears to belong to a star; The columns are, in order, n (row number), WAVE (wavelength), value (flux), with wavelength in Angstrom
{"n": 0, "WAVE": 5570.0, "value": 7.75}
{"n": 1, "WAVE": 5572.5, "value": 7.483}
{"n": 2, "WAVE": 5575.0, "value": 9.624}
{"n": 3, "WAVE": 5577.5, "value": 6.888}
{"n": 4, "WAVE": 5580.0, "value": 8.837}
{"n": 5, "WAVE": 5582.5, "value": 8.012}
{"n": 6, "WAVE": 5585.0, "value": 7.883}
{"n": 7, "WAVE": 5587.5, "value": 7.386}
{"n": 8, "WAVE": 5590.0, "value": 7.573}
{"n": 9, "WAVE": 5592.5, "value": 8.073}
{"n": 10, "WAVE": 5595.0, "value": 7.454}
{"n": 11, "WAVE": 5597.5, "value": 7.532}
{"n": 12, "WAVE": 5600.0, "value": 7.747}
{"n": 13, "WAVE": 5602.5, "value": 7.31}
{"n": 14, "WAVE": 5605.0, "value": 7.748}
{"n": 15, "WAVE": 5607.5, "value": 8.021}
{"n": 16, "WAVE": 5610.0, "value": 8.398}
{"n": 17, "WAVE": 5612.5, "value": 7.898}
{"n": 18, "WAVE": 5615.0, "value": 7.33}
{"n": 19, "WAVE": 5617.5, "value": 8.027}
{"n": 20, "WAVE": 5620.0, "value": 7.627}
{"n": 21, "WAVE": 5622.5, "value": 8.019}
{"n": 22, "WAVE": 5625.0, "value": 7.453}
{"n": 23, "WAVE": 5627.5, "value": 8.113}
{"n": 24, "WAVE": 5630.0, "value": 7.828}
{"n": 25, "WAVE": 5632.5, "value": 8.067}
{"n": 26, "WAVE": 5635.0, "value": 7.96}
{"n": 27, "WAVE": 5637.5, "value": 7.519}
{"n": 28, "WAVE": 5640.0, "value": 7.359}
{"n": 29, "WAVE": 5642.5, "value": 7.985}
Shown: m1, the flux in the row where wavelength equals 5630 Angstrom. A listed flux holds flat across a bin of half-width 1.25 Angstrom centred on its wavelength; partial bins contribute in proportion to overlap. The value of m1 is 7.828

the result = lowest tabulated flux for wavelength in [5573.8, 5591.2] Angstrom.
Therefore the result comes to 6.888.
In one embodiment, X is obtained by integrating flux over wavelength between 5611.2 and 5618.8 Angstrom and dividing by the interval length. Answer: 7.76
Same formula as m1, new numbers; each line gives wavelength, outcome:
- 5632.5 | 8.067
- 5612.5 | 7.898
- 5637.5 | 7.519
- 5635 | 7.96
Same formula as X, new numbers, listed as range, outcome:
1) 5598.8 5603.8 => 7.53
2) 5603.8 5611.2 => 8.06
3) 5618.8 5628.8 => 7.8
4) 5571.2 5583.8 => 8.17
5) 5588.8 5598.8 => 7.66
